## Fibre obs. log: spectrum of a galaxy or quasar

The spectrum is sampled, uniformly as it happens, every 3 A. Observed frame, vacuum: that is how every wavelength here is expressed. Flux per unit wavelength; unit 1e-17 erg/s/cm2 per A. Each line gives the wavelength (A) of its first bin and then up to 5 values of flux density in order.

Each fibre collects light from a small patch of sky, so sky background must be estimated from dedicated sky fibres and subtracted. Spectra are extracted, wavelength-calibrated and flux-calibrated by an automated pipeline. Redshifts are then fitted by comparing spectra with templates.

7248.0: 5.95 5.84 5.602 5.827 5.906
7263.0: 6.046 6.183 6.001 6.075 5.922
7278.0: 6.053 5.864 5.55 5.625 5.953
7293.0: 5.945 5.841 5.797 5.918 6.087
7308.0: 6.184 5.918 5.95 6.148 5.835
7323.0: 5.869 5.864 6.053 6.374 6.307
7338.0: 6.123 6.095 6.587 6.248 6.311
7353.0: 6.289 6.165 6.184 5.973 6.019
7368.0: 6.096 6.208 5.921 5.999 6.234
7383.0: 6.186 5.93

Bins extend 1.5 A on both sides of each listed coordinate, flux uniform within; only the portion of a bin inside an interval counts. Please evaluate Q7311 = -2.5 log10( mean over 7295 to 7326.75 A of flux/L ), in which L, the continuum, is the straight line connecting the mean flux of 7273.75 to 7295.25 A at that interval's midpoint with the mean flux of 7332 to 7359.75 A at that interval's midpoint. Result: 0.01 mag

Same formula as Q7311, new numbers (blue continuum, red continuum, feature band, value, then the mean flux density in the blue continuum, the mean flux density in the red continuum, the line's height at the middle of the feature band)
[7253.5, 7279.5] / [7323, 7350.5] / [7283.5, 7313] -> 0.03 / 5.97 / 6.2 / 6.07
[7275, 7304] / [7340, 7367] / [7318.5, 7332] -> 0.02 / 5.85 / 6.21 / 6.05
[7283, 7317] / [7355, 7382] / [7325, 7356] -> -0.04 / 5.9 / 6.09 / 6.01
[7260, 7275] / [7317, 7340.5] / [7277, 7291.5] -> 0.05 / 6.04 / 6.07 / 6.05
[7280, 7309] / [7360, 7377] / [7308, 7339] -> -0.02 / 5.87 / 6.04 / 5.94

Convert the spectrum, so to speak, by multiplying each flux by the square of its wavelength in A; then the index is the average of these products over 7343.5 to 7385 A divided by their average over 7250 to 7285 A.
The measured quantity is 1.07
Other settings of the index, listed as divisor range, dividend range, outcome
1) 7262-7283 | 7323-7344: 1.04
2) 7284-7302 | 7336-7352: 1.09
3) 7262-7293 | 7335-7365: 1.07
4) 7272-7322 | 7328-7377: 1.06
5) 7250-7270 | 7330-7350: 1.09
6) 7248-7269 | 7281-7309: 1.00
